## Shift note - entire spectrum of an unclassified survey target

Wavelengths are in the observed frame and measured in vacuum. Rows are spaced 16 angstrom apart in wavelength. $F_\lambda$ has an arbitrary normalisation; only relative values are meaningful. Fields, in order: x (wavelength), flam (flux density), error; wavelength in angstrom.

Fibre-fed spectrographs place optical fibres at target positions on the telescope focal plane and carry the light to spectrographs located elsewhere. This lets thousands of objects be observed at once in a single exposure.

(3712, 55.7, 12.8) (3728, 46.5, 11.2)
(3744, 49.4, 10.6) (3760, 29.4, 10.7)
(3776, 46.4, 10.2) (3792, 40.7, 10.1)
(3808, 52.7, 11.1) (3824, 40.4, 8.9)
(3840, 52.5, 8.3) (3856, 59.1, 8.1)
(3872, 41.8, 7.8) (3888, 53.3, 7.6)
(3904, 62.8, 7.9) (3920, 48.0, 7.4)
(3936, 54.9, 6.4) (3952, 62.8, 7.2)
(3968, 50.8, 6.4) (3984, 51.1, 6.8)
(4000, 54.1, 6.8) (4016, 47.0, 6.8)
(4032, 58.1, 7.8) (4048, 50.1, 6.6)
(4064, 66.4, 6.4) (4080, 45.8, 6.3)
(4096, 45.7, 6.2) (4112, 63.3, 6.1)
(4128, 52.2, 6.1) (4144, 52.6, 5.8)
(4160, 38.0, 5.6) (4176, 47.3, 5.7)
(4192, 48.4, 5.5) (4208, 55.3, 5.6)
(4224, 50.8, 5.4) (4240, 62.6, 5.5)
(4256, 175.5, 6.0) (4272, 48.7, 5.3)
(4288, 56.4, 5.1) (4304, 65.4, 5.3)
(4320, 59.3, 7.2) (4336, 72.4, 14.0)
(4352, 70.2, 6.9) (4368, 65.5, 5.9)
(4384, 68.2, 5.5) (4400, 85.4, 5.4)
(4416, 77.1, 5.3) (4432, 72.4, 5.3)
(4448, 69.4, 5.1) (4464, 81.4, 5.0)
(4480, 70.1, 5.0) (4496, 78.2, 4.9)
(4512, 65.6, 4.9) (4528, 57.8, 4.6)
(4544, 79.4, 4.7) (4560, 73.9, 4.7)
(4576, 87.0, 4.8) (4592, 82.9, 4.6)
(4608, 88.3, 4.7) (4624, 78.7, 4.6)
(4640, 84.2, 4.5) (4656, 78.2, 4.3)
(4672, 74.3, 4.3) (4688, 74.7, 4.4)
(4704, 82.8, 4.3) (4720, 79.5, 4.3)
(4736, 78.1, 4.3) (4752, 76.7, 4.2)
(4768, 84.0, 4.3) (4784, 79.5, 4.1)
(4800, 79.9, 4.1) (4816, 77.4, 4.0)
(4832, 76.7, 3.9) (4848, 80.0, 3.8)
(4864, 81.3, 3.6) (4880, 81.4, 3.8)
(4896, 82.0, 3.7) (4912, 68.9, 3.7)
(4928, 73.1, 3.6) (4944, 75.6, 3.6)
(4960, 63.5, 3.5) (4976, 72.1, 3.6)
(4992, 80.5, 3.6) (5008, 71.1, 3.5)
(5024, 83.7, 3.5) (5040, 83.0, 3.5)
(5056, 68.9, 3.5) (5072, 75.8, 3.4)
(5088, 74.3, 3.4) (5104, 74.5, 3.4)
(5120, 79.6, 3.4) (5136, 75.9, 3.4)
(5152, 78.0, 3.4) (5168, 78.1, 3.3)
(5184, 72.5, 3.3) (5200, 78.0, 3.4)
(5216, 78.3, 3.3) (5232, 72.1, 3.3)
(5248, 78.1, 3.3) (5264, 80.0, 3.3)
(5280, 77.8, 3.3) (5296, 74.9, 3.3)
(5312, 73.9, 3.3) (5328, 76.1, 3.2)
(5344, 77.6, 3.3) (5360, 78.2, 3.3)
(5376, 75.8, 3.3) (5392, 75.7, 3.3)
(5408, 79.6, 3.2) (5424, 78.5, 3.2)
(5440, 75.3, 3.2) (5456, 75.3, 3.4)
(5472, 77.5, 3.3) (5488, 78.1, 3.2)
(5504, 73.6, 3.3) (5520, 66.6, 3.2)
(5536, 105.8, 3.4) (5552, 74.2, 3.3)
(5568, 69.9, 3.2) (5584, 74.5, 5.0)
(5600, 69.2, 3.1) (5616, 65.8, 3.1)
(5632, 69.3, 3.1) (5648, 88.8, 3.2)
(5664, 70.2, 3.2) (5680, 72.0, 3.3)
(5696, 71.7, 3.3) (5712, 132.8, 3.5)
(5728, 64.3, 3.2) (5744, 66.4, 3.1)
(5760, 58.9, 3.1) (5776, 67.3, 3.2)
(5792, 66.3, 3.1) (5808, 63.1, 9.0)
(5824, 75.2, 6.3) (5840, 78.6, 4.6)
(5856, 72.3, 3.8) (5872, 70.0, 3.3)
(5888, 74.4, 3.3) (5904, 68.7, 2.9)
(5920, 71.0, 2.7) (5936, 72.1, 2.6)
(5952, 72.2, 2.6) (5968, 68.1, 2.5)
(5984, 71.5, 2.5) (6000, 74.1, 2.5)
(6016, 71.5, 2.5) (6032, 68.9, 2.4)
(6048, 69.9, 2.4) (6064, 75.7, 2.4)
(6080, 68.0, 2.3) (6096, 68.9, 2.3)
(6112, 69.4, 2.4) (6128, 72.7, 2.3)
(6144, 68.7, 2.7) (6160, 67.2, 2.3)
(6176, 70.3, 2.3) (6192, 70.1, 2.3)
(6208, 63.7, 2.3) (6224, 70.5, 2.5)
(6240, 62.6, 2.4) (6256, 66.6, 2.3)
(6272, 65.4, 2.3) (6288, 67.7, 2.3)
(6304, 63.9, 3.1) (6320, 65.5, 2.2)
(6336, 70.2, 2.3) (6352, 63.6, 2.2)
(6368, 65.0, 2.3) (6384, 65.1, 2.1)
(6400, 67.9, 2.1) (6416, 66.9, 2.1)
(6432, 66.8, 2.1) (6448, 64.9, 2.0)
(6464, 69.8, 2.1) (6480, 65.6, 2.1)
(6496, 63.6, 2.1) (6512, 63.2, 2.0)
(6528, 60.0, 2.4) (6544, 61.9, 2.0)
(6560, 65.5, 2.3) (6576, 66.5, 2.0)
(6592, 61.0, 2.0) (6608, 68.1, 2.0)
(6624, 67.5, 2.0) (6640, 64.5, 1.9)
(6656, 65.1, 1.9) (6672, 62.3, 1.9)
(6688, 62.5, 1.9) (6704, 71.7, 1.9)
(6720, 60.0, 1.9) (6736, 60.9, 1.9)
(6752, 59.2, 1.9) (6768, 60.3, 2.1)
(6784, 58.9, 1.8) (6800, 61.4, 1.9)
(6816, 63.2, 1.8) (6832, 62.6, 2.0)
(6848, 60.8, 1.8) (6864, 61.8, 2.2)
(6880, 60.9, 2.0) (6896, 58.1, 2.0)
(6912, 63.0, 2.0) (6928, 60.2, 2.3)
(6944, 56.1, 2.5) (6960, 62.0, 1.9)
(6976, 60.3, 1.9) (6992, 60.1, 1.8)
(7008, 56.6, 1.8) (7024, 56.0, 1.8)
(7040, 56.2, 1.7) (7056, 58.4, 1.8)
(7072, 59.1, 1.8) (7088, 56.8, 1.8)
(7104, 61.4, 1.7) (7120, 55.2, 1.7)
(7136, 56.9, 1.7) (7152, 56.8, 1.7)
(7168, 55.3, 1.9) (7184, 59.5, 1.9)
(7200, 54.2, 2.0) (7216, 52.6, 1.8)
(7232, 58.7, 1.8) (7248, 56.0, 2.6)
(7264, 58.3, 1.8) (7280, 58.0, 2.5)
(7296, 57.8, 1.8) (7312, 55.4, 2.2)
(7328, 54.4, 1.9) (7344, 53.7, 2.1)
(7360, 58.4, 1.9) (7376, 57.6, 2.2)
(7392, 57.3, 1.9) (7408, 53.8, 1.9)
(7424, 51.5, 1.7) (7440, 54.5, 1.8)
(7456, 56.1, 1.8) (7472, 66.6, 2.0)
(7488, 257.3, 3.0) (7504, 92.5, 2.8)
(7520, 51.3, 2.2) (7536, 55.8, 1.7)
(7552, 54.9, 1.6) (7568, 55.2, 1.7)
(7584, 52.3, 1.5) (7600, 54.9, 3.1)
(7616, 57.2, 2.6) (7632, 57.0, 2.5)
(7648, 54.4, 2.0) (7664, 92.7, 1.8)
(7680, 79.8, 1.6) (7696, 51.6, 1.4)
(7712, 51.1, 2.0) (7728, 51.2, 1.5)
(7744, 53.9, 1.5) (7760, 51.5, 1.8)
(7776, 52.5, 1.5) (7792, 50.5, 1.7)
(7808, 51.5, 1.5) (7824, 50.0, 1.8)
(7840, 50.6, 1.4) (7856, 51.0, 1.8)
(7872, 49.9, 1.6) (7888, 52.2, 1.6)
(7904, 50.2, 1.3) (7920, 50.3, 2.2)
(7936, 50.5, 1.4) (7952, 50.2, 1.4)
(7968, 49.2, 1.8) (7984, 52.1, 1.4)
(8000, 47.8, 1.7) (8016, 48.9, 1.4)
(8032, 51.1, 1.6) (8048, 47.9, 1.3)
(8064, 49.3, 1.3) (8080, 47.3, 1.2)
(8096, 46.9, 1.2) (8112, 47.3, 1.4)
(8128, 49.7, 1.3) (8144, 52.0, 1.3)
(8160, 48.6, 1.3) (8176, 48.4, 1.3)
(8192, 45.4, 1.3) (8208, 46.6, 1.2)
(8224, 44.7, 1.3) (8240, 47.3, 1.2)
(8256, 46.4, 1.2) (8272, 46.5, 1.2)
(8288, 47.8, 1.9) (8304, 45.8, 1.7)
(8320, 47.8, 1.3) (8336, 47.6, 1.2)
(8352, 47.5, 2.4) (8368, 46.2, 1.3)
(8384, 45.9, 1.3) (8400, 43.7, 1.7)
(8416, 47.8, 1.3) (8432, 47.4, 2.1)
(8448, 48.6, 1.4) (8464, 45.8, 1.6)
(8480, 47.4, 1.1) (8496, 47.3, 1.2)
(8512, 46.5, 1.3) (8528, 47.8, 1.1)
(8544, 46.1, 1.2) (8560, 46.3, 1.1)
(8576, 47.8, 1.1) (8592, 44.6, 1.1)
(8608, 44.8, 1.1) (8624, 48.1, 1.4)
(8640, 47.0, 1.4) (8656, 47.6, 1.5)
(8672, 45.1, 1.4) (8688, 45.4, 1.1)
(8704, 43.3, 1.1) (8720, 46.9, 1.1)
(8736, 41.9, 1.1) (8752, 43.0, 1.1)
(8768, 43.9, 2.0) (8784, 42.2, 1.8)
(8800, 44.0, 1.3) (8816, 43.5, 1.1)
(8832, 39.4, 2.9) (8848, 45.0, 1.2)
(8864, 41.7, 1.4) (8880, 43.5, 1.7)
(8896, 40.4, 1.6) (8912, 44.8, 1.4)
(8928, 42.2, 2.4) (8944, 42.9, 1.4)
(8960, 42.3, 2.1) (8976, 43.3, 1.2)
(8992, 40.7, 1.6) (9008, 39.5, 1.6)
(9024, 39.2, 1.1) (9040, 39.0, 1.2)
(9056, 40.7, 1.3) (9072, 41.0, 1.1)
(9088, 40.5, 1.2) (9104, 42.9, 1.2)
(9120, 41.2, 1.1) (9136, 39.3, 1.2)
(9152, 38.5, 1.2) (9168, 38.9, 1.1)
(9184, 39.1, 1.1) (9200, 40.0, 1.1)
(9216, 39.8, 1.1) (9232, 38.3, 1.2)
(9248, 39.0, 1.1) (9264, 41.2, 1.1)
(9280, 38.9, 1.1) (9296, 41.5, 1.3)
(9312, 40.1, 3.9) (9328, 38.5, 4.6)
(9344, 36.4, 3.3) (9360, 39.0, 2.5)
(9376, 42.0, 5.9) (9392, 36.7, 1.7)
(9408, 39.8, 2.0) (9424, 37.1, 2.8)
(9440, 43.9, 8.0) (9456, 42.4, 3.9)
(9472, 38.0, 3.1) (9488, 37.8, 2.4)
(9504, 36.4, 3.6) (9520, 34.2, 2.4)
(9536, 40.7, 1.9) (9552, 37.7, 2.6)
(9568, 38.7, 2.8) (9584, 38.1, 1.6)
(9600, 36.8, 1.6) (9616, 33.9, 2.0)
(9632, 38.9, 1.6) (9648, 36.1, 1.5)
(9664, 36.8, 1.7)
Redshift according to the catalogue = 0.140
